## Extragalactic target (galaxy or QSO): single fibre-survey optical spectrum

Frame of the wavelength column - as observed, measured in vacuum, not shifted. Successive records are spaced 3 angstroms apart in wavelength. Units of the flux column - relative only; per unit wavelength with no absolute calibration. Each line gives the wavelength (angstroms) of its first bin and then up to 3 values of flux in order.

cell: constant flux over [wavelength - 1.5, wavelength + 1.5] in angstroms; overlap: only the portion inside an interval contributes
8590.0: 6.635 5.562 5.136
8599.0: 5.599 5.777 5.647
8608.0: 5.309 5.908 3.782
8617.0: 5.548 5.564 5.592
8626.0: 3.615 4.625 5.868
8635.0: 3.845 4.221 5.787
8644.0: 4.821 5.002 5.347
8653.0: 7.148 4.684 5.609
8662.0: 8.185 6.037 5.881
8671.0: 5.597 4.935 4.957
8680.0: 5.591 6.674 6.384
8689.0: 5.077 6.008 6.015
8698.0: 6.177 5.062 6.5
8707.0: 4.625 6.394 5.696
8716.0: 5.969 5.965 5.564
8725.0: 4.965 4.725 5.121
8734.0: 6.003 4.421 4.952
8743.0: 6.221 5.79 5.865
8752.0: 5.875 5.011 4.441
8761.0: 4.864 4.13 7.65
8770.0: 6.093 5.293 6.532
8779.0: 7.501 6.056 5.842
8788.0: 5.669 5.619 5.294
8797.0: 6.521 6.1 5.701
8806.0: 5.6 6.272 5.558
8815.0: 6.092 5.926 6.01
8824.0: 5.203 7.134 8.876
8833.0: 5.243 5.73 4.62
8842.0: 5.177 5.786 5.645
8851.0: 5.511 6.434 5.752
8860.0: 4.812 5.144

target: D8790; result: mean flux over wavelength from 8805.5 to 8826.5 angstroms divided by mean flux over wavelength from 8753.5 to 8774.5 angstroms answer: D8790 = 1.10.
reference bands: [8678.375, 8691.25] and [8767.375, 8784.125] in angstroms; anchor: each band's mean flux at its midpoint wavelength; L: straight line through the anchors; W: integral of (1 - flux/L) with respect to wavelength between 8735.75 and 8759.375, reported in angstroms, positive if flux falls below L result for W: 3.39 angstroms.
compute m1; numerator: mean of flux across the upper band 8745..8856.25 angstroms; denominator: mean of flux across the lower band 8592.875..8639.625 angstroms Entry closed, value 1.2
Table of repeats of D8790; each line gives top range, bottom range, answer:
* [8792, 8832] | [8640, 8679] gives 1.08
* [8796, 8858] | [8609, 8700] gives 1.08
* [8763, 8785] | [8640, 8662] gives 1.10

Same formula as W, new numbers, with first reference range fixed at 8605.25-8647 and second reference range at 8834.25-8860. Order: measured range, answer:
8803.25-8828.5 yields -2.3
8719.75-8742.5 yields 0.3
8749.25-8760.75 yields 0.3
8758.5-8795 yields -3.3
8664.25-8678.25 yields -1.0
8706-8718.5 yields -1.3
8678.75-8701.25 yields -3.4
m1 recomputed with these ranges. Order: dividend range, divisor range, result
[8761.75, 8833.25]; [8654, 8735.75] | 1.06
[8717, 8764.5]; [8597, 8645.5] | 1.04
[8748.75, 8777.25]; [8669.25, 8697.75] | 0.97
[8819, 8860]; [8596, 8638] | 1.16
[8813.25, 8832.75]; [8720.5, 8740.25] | 1.26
